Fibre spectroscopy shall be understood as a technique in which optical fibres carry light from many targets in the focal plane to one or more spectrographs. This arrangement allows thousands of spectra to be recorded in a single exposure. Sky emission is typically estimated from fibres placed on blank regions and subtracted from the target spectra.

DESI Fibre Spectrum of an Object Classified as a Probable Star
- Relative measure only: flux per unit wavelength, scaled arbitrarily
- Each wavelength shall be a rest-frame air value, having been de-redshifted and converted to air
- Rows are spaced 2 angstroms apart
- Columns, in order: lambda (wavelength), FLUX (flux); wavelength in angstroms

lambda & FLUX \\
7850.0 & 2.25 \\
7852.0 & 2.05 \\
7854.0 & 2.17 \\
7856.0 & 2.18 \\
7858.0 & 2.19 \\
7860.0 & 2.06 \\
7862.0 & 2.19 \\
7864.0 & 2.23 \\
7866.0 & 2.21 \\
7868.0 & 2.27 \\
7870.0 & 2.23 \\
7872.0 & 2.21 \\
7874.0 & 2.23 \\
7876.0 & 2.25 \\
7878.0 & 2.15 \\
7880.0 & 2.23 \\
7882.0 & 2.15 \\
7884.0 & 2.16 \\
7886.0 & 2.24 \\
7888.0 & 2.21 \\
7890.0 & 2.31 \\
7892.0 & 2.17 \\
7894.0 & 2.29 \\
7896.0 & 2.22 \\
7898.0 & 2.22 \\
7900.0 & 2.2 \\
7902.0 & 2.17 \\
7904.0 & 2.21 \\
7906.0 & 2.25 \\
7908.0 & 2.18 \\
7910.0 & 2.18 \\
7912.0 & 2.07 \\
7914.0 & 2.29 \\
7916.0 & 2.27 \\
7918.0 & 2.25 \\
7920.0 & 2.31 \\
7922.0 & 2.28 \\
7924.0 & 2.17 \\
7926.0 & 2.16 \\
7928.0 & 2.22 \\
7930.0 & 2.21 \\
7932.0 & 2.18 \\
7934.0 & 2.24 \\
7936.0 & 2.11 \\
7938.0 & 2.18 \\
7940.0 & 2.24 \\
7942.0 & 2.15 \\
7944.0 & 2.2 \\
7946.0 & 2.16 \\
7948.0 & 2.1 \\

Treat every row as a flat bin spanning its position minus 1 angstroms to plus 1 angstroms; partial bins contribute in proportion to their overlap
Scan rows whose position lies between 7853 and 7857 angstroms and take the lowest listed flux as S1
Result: 2.17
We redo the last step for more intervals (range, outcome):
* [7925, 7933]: 2.16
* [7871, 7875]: 2.21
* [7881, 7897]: 2.15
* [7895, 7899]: 2.22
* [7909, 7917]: 2.07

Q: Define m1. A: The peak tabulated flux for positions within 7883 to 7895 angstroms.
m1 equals 2.31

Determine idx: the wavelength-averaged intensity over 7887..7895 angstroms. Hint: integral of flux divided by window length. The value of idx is 2.25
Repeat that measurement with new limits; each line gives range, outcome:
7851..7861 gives 2.13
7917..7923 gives 2.28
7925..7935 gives 2.2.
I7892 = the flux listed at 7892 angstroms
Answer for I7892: 2.17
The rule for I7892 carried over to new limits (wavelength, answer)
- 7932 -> 2.18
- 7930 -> 2.21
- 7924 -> 2.17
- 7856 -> 2.18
